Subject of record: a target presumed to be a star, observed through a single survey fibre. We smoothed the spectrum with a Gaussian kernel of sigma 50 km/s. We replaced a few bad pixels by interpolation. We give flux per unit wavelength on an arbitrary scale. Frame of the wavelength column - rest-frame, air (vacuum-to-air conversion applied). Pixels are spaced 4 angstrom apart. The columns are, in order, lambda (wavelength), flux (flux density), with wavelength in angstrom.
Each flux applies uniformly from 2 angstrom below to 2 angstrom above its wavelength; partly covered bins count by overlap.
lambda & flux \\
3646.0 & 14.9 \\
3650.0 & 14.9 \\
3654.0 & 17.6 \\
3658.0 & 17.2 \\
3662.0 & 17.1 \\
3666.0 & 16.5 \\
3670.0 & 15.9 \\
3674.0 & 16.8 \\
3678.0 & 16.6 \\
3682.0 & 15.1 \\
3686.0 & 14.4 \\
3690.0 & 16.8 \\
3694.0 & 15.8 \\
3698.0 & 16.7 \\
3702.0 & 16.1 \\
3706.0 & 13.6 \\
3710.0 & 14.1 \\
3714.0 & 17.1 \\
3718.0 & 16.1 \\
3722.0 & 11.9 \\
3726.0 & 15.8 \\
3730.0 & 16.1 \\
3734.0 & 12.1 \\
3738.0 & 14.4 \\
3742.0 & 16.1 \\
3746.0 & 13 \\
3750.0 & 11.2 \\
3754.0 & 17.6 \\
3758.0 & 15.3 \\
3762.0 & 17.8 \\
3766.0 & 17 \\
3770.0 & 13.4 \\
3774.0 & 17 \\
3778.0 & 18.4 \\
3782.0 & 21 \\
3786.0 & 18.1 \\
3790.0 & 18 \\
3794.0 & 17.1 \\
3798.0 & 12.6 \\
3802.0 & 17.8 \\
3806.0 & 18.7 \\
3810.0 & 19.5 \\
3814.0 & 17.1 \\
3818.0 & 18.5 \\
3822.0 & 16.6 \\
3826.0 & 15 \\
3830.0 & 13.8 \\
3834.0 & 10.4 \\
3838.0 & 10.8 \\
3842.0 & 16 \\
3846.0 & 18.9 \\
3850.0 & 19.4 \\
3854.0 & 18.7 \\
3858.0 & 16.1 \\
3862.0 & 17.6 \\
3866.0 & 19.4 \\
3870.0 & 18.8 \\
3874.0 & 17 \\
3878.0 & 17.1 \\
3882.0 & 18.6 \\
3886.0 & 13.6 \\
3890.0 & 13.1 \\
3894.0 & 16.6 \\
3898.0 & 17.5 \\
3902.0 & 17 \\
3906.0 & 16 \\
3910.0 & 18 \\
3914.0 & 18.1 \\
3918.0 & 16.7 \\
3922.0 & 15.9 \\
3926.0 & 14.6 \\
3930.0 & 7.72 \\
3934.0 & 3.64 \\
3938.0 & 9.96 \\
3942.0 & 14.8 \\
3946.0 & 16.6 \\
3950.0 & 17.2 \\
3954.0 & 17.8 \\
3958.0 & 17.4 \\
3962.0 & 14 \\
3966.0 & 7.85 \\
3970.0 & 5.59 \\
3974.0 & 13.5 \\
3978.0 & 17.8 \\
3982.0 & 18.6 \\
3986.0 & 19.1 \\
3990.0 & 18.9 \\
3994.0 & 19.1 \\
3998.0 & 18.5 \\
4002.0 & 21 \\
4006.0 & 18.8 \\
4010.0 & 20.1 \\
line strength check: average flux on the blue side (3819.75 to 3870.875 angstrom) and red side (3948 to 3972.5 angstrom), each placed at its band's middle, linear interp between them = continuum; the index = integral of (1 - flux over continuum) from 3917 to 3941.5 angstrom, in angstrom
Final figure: 4.7 angstrom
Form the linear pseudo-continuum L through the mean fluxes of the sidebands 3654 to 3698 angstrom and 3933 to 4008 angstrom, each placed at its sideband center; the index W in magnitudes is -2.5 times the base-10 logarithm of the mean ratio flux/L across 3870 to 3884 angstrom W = -0.13 mag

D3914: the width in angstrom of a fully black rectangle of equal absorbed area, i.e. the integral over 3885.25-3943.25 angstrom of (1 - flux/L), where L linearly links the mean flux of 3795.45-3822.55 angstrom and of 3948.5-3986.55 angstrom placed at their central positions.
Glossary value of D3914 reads 5.13 angstrom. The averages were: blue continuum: 17.3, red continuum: 14.7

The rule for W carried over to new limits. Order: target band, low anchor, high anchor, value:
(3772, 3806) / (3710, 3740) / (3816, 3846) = -0.191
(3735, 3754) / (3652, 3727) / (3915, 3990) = 0.108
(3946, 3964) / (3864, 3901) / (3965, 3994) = -0.075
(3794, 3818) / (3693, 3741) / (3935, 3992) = -0.159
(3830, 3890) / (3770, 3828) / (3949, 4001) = 0.030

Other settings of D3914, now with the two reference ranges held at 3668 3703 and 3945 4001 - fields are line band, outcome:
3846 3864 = -2.4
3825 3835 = 1.8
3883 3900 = 0.6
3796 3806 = 0.1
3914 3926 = -0.3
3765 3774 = 0.3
